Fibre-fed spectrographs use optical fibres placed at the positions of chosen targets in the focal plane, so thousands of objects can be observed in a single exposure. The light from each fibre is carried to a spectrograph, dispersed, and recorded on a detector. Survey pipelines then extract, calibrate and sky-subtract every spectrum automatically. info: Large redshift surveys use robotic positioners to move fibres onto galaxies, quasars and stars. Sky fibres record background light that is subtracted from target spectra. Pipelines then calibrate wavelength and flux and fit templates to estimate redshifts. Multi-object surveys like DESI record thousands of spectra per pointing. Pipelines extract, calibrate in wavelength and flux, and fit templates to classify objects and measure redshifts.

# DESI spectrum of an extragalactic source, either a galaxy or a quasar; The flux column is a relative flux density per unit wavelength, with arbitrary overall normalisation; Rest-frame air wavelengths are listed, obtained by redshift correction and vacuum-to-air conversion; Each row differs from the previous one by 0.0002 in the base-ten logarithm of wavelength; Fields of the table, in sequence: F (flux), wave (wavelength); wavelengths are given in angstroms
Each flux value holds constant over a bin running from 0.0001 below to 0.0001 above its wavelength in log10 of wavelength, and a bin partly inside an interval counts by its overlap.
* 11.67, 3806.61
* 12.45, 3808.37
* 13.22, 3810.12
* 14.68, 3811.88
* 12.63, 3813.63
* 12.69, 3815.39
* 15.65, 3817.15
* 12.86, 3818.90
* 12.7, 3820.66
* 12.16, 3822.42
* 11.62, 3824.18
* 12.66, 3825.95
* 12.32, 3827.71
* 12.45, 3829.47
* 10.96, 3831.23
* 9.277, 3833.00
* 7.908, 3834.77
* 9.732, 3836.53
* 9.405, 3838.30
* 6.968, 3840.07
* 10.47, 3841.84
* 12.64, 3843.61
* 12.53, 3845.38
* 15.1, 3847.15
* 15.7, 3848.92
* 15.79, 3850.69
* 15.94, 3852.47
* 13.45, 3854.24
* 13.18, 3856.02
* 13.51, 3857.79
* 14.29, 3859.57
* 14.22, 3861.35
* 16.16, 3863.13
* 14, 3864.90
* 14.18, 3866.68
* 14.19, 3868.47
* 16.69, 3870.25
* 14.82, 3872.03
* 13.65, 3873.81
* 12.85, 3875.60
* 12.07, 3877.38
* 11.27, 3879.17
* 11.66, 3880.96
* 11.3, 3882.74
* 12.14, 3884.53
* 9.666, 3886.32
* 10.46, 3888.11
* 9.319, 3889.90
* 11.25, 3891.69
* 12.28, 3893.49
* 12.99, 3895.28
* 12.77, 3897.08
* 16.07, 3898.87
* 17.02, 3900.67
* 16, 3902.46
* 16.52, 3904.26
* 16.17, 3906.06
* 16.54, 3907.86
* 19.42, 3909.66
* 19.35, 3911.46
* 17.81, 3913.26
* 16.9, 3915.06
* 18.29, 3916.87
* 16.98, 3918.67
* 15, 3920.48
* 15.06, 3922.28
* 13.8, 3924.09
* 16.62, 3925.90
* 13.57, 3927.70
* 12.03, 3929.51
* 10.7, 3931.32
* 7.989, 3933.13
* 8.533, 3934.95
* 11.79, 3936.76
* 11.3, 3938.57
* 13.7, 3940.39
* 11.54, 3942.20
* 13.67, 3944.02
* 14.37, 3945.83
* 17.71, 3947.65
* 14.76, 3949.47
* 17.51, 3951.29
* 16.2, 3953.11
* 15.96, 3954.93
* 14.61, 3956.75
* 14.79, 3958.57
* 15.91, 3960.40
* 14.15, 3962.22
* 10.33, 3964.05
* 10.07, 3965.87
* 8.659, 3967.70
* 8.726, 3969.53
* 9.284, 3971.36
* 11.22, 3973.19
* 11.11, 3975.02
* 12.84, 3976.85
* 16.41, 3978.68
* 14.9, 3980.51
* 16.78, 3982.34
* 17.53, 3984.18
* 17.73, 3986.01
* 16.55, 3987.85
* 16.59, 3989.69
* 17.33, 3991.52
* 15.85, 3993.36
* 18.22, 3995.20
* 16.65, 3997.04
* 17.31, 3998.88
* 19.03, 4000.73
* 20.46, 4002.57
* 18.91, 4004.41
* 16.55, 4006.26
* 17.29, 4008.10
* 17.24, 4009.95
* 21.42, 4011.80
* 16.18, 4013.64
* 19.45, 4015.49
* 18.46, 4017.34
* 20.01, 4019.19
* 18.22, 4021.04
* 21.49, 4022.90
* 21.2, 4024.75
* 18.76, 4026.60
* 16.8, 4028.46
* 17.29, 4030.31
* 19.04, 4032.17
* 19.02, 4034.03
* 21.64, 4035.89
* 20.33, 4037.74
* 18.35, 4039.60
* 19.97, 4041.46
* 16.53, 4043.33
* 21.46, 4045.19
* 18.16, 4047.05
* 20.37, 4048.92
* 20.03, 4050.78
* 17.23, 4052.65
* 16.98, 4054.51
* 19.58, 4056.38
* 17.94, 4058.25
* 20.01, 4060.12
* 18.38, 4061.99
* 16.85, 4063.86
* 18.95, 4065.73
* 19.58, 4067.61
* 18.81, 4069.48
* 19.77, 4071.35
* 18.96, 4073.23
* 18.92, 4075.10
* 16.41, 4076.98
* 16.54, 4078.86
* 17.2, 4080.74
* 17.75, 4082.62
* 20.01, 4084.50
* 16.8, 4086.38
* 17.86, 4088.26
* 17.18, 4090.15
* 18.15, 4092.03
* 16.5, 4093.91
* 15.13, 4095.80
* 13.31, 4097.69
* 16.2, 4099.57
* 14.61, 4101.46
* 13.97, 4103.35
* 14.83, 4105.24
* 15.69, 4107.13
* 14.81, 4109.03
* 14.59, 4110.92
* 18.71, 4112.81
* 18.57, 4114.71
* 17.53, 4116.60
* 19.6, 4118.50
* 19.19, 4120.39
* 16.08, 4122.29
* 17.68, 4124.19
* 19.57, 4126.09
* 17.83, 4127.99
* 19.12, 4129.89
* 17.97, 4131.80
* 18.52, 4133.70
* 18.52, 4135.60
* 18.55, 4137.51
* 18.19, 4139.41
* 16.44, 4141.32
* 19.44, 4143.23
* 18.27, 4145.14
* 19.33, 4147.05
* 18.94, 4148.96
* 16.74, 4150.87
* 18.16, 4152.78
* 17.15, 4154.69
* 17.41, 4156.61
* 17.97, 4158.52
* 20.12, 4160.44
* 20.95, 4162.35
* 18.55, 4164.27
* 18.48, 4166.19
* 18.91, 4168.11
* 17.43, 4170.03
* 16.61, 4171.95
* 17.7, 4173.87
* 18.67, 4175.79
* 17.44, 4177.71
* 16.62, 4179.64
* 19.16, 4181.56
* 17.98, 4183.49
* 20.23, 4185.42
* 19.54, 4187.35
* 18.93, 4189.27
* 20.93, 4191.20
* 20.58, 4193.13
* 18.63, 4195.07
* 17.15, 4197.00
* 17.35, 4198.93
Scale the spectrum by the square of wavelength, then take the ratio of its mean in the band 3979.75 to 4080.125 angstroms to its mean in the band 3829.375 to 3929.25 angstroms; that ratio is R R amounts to 1.45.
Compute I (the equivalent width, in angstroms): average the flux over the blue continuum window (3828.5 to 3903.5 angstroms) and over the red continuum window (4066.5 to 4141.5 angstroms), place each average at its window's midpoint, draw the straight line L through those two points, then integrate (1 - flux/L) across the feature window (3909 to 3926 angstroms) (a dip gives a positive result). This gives -3.9 angstroms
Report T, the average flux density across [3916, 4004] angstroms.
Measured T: 14.4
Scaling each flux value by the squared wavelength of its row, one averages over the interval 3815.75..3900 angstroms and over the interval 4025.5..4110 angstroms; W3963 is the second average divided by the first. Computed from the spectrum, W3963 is 1.6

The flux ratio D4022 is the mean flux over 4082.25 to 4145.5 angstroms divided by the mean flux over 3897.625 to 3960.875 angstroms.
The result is 1.15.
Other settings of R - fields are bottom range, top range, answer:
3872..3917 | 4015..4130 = 1.40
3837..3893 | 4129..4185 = 1.65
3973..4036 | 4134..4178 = 1.12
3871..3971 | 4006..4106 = 1.42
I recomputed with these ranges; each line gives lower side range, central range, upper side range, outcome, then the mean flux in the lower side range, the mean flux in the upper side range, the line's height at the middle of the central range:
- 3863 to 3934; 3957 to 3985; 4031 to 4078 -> 6.0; 14.1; 18.9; 16.4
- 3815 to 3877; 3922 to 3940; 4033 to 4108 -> 3.3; 12.9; 17.9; 14.8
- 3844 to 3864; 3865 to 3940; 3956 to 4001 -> 3.3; 14.5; 14.4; 14.5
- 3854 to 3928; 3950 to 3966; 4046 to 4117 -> 0.9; 14.4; 17.4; 15.5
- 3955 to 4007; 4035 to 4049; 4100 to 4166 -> -3.0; 15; 17.8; 16.1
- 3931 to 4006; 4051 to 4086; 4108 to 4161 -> -3.7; 14.4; 18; 16.6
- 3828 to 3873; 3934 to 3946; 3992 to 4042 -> 3.0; 12.9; 18.7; 16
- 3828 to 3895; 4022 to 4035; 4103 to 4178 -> -2.8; 12.5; 17.9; 15.7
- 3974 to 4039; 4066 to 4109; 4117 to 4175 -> 2.7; 17.8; 18.3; 18.1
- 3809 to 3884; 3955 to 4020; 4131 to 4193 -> -1.2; 12.8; 18.5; 15.4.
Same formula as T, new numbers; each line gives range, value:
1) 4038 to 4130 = 17.7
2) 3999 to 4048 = 18.9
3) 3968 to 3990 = 13.9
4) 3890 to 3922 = 15.8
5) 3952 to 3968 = 13.6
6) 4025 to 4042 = 19.1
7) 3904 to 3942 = 14.6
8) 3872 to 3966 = 13.9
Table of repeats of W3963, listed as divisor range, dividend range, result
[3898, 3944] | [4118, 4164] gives 1.40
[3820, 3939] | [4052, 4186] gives 1.50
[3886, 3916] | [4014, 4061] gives 1.38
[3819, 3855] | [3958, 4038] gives 1.50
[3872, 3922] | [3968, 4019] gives 1.19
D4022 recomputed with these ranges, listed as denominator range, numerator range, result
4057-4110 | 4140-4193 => 1.08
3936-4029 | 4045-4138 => 1.12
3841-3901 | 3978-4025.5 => 1.35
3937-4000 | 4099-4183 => 1.23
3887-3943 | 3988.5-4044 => 1.31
